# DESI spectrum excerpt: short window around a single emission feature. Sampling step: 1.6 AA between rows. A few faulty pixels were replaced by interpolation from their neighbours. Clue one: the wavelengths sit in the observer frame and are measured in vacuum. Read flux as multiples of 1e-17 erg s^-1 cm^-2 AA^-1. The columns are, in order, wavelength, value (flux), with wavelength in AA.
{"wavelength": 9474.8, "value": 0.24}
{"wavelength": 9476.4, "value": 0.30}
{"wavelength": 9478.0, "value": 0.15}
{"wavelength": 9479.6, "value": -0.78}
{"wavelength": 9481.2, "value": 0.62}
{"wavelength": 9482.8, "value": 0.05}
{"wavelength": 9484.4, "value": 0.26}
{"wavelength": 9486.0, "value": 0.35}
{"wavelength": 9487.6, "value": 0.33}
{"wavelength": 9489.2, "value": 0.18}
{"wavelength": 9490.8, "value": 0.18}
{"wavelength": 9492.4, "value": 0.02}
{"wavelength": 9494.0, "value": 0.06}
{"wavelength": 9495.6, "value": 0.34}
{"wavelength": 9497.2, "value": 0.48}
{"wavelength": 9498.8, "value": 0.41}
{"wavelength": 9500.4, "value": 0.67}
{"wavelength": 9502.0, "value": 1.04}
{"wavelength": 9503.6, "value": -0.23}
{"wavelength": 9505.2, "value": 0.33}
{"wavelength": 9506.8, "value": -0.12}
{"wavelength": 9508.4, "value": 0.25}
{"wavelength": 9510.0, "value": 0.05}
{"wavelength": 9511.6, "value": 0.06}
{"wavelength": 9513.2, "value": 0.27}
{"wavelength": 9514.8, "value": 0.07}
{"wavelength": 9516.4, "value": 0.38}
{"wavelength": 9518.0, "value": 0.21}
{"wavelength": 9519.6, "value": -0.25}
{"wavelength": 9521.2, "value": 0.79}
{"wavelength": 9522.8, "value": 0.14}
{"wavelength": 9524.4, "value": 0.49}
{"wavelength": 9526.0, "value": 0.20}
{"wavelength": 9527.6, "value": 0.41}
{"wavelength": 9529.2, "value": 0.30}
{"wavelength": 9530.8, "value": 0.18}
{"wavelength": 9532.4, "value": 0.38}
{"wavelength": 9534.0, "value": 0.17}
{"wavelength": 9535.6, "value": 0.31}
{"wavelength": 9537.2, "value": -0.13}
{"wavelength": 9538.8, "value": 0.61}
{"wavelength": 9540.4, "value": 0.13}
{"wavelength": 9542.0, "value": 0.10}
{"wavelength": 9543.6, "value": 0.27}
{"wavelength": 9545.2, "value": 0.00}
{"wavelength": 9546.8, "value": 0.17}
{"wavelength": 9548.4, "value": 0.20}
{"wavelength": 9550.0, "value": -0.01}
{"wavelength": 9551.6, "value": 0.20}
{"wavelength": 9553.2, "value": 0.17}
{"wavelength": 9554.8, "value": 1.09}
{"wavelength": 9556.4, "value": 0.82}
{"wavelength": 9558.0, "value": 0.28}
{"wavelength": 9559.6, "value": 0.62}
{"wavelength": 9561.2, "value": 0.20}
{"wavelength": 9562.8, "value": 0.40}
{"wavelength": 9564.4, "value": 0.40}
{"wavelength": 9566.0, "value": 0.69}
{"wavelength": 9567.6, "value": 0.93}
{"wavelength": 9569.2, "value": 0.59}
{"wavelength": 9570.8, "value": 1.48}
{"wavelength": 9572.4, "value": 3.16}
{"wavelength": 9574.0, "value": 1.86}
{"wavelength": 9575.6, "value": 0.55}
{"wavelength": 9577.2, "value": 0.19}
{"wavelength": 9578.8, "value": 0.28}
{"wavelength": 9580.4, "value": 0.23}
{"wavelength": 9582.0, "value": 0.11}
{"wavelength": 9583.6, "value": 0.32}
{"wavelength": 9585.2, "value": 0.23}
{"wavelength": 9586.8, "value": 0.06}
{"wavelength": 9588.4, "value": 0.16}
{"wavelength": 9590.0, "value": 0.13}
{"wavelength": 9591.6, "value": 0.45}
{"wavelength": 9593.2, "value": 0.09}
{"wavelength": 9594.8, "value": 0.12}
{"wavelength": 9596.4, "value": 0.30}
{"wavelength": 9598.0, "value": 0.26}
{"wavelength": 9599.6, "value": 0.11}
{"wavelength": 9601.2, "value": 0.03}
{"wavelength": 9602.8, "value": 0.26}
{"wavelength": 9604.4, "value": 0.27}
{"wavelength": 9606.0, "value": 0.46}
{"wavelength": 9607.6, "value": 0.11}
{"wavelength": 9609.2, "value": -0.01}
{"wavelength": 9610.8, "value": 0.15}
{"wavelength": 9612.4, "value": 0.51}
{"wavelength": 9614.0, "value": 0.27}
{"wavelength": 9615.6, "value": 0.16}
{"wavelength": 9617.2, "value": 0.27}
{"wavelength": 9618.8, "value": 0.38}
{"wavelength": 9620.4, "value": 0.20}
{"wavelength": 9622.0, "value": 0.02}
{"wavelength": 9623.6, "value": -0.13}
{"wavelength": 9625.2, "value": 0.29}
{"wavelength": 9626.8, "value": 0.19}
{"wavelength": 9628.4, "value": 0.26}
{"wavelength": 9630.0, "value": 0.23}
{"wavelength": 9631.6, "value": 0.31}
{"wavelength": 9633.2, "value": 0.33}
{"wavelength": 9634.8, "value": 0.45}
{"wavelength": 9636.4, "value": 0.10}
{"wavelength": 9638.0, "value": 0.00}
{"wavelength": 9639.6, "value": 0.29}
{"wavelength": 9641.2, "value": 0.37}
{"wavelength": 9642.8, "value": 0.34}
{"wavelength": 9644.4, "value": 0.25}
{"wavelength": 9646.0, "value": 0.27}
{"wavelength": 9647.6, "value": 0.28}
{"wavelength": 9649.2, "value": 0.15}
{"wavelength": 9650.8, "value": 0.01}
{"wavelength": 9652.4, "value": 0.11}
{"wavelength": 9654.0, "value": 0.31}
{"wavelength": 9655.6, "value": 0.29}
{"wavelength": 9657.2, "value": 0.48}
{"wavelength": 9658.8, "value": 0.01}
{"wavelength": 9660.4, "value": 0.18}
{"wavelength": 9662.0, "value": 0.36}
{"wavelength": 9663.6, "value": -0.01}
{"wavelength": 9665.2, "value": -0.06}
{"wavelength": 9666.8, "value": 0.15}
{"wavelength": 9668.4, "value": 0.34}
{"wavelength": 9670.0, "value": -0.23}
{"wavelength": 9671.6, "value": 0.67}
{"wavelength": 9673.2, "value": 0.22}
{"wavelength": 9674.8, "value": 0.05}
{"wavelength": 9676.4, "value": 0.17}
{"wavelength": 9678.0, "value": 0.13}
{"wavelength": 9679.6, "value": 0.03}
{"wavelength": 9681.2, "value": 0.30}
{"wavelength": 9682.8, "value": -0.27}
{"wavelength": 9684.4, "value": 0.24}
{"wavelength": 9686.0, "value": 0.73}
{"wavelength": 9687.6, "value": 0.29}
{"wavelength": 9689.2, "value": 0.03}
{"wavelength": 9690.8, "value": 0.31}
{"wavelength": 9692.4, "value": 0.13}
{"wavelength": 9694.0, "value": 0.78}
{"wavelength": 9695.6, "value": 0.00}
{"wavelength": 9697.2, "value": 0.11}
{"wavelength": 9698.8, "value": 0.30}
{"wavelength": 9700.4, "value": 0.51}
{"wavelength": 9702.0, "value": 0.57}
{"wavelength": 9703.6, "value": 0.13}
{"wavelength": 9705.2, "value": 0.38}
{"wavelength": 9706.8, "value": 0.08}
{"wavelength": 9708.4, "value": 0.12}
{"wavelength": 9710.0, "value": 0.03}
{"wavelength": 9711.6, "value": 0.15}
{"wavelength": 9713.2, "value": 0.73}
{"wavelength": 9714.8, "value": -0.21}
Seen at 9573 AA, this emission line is Hbeta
